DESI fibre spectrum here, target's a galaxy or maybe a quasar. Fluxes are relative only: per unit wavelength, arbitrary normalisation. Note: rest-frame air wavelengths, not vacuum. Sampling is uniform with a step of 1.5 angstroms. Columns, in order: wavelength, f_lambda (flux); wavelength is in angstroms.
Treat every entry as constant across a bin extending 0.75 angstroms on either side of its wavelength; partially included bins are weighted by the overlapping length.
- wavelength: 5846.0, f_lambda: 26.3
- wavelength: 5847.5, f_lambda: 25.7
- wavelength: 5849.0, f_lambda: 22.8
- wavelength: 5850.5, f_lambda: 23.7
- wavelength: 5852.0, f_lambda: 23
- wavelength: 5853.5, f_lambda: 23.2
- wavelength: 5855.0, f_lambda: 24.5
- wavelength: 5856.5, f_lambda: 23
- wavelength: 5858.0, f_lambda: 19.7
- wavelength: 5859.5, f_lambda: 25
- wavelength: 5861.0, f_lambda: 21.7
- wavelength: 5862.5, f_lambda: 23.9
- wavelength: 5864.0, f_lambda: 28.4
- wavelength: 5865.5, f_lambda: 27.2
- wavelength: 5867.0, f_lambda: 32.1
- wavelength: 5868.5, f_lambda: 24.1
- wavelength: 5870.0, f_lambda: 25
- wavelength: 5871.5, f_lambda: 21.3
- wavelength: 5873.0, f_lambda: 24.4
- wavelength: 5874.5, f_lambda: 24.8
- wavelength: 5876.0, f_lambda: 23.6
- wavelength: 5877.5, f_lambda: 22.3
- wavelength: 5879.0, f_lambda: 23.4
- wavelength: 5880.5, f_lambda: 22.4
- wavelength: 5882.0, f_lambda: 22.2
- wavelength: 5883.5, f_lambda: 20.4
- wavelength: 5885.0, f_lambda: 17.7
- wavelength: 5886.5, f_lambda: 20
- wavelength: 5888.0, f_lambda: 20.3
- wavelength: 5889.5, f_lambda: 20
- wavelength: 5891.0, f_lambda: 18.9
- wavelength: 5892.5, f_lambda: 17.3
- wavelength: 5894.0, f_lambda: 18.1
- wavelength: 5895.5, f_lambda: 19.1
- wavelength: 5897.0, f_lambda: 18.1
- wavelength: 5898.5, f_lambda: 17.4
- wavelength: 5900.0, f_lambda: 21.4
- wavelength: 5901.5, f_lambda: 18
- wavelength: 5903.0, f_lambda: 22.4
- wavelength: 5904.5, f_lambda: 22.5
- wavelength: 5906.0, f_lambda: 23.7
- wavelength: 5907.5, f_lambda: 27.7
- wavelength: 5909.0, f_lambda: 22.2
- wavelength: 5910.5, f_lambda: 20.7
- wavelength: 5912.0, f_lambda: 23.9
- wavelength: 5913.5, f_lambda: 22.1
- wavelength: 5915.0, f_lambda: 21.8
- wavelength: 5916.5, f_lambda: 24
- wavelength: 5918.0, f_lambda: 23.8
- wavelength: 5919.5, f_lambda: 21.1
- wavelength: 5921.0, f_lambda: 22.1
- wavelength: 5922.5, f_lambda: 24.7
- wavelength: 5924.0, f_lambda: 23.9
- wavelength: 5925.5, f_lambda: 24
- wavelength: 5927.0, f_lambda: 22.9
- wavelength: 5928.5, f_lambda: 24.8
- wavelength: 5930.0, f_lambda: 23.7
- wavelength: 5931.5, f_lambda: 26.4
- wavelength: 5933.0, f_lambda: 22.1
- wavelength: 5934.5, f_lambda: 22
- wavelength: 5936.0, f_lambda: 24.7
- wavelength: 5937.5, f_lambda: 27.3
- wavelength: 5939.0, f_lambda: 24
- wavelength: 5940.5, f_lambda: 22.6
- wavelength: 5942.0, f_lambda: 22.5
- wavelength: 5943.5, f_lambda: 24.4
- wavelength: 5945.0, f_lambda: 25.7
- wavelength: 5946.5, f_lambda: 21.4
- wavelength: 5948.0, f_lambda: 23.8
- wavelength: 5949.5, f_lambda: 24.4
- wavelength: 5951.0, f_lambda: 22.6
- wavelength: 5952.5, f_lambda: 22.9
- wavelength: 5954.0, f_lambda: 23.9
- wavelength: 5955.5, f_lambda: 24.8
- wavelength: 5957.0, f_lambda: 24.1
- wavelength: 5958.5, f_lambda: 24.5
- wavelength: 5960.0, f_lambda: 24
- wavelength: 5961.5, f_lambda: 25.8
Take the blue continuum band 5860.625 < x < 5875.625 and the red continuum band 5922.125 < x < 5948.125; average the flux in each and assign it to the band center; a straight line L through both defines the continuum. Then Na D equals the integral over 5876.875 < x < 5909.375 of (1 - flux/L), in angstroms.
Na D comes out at 5.4 angstroms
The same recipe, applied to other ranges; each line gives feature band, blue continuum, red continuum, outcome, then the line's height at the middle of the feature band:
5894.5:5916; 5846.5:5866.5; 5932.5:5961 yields 2.2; 23.9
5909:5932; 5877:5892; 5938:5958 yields -0.9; 22.4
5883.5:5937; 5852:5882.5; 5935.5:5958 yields 4.9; 24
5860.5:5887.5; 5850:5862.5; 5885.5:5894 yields -3.3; 21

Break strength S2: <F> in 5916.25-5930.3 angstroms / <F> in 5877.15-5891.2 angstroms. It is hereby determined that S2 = 1.13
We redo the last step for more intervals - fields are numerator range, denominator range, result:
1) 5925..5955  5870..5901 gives 1.15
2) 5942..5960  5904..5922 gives 1.04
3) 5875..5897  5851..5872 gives 0.83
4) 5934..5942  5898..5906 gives 1.16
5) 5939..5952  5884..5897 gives 1.24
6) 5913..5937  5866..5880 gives 0.95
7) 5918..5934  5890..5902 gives 1.27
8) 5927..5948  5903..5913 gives 1.03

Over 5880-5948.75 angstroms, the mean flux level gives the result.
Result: 22.2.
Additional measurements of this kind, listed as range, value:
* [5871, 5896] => 21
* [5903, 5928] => 23.2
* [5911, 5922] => 22.7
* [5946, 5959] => 23.6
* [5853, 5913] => 22.3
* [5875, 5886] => 21.7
